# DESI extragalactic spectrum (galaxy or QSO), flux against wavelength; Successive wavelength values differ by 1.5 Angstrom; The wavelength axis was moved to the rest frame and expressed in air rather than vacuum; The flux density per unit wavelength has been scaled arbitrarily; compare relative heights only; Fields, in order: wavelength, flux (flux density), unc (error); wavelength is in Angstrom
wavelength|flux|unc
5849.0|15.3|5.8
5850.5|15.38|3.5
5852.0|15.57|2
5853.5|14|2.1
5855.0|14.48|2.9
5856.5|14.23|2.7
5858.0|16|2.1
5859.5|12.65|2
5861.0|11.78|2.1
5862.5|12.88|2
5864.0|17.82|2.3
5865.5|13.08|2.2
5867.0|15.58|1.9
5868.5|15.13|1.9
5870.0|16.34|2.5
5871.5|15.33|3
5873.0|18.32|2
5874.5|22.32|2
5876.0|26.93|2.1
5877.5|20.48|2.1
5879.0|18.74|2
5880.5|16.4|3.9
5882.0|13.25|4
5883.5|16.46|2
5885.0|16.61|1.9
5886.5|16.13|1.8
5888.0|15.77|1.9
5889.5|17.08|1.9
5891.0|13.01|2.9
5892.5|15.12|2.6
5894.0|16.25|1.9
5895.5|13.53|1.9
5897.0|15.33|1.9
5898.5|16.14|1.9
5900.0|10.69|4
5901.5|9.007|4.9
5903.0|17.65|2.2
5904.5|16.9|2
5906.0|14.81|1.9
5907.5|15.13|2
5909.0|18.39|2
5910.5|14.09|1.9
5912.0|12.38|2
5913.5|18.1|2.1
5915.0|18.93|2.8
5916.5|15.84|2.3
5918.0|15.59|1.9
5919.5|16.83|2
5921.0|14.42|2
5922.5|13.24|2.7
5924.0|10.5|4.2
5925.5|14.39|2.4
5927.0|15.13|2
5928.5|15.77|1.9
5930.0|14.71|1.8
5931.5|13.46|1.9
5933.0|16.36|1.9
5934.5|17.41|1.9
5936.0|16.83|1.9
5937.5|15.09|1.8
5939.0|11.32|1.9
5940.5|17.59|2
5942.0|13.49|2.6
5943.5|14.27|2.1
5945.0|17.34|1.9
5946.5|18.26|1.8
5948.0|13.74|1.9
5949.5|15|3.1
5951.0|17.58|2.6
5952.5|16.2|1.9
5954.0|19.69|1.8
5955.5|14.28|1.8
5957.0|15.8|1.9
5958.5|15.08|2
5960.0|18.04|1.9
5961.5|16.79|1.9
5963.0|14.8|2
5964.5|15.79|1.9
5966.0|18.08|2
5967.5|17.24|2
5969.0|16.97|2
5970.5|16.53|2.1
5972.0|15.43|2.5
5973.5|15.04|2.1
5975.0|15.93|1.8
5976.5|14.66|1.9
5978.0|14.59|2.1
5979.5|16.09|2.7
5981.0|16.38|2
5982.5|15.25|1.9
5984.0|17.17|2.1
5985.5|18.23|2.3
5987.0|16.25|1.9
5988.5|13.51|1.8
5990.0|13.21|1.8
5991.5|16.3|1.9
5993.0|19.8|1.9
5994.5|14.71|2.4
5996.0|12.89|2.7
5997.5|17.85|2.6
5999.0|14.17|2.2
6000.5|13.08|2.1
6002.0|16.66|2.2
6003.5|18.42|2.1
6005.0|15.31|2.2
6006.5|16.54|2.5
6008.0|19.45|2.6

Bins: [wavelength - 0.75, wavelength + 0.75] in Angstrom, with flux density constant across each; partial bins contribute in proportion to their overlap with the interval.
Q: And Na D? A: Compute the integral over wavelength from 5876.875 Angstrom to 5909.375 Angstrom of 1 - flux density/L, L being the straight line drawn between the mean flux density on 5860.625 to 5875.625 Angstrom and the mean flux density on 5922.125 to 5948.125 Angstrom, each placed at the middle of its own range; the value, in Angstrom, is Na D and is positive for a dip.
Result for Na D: 0.5 Angstrom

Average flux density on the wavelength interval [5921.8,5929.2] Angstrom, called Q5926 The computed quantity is 13.8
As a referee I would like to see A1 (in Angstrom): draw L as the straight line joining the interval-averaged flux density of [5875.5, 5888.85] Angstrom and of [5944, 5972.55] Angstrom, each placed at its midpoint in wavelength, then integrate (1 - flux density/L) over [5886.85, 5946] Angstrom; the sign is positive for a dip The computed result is 7.0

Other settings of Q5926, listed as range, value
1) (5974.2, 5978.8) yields 15.1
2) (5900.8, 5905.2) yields 14.6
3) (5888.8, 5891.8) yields 15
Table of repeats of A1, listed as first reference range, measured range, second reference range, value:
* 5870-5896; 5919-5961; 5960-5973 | 3.3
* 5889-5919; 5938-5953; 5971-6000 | 0.0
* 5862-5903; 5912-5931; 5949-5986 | 1.2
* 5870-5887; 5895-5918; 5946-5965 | 3.0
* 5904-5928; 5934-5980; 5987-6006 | -1.6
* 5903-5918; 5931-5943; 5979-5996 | 0.6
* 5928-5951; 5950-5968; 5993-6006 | -1.2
